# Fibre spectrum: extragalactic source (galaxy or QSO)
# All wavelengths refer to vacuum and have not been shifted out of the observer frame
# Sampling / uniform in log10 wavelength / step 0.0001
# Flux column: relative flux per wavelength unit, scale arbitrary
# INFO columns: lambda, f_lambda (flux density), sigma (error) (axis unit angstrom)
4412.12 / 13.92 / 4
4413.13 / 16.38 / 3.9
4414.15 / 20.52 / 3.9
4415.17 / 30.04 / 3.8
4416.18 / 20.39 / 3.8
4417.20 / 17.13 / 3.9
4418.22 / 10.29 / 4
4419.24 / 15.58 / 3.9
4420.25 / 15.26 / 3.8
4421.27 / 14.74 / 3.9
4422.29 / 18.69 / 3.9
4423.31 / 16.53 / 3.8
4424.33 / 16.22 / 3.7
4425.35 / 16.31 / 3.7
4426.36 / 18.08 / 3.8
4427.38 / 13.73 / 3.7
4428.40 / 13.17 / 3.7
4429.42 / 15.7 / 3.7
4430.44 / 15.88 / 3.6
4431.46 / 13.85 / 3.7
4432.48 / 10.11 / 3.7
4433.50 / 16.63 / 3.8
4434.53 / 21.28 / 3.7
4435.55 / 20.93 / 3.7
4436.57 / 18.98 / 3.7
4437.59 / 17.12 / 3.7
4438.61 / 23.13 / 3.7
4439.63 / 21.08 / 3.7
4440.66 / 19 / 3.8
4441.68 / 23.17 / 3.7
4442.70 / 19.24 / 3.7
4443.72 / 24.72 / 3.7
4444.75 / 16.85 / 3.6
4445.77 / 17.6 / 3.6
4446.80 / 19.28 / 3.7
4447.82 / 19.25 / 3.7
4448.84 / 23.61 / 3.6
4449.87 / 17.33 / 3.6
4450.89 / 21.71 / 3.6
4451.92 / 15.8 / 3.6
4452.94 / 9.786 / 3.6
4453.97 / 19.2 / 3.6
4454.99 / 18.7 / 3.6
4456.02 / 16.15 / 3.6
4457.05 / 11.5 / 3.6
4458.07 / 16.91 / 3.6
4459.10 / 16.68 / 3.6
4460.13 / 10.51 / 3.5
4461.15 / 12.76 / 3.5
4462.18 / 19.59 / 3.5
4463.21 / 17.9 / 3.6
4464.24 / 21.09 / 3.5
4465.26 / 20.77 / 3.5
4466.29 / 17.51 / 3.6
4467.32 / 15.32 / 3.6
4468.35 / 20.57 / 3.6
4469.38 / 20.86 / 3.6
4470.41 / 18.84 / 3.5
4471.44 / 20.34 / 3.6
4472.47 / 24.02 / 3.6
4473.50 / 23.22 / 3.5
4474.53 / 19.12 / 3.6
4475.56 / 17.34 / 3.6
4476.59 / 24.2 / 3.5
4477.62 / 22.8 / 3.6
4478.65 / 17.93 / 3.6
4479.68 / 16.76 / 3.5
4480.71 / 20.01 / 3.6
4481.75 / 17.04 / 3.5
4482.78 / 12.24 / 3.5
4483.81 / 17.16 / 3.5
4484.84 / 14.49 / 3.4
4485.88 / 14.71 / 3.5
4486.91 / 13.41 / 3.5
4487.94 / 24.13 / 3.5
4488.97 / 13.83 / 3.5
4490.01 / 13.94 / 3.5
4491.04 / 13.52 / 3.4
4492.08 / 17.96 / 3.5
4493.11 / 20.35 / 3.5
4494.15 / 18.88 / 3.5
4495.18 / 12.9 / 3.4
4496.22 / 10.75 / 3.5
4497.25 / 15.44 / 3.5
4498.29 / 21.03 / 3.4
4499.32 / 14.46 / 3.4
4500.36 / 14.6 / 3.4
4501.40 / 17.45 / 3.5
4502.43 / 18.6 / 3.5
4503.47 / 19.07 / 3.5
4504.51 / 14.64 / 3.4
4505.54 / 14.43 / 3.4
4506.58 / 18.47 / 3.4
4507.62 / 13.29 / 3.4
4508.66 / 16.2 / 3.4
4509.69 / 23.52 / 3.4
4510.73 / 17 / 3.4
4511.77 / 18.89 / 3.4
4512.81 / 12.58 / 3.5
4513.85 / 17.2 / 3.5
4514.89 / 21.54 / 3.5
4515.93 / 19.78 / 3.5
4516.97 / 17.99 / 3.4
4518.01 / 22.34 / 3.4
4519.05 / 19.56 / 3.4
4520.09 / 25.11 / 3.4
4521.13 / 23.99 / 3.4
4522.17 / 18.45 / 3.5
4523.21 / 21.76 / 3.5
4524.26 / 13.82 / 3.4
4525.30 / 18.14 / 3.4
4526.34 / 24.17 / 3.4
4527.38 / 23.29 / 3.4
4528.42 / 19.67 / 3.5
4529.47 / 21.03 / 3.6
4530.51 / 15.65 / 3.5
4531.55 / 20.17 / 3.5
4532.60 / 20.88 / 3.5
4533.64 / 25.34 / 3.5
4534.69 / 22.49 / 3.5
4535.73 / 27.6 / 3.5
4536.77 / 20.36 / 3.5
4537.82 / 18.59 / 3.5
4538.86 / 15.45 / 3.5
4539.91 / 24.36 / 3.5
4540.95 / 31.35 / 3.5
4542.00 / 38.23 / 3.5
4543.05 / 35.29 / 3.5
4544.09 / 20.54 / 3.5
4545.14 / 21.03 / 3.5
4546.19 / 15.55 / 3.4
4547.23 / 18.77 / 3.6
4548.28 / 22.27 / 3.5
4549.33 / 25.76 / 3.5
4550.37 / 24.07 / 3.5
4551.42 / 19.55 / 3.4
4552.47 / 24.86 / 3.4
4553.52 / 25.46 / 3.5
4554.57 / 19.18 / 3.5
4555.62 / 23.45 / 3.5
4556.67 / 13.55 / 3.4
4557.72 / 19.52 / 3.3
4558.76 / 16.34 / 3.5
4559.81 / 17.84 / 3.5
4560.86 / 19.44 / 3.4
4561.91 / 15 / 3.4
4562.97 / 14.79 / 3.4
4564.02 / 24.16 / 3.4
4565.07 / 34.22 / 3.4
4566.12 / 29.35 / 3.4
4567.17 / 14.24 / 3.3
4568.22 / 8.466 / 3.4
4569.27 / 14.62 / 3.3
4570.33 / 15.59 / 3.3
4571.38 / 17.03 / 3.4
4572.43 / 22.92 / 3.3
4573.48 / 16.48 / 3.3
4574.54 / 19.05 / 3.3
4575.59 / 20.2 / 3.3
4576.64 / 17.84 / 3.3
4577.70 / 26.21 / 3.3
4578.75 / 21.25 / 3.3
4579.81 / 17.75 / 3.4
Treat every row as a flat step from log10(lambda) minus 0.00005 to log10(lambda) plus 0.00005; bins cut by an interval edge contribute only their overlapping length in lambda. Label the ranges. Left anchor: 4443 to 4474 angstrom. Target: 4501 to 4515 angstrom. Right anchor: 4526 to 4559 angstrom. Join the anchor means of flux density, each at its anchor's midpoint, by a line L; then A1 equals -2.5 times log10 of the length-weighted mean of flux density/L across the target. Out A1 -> 0.20 mag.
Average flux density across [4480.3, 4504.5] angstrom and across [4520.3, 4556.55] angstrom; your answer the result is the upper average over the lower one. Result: 1.4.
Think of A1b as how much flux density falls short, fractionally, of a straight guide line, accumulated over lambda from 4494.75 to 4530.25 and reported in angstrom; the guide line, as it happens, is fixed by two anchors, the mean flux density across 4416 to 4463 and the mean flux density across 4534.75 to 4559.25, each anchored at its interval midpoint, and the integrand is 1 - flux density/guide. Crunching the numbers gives 4.5 angstrom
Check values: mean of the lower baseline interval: 17.2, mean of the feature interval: 18.3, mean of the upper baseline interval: 22.7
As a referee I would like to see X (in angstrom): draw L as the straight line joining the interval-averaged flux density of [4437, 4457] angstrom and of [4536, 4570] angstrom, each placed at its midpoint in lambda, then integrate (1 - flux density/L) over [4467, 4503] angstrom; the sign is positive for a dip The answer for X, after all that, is 3.8 angstrom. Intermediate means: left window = 18.9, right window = 21.4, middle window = 17.7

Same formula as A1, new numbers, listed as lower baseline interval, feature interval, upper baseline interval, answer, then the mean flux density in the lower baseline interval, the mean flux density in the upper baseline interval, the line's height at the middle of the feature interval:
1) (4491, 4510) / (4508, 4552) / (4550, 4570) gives -0.17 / 16.6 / 19.8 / 18.2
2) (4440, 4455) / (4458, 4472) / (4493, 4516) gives 0.03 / 19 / 16.9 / 18.4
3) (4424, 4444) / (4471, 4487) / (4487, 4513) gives -0.09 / 17.9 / 16.6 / 17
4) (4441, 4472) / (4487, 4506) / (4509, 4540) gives 0.18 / 18.1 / 20.3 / 19.4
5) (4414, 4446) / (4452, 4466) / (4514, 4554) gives 0.17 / 17.8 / 22.2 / 19.1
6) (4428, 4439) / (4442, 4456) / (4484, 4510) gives -0.11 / 17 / 16.4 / 16.8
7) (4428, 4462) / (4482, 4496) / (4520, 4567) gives 0.22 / 17.5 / 21.9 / 19.5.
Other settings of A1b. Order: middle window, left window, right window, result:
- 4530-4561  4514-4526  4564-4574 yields -3.6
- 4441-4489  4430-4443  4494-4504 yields -2.2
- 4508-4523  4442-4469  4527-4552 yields 1.3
